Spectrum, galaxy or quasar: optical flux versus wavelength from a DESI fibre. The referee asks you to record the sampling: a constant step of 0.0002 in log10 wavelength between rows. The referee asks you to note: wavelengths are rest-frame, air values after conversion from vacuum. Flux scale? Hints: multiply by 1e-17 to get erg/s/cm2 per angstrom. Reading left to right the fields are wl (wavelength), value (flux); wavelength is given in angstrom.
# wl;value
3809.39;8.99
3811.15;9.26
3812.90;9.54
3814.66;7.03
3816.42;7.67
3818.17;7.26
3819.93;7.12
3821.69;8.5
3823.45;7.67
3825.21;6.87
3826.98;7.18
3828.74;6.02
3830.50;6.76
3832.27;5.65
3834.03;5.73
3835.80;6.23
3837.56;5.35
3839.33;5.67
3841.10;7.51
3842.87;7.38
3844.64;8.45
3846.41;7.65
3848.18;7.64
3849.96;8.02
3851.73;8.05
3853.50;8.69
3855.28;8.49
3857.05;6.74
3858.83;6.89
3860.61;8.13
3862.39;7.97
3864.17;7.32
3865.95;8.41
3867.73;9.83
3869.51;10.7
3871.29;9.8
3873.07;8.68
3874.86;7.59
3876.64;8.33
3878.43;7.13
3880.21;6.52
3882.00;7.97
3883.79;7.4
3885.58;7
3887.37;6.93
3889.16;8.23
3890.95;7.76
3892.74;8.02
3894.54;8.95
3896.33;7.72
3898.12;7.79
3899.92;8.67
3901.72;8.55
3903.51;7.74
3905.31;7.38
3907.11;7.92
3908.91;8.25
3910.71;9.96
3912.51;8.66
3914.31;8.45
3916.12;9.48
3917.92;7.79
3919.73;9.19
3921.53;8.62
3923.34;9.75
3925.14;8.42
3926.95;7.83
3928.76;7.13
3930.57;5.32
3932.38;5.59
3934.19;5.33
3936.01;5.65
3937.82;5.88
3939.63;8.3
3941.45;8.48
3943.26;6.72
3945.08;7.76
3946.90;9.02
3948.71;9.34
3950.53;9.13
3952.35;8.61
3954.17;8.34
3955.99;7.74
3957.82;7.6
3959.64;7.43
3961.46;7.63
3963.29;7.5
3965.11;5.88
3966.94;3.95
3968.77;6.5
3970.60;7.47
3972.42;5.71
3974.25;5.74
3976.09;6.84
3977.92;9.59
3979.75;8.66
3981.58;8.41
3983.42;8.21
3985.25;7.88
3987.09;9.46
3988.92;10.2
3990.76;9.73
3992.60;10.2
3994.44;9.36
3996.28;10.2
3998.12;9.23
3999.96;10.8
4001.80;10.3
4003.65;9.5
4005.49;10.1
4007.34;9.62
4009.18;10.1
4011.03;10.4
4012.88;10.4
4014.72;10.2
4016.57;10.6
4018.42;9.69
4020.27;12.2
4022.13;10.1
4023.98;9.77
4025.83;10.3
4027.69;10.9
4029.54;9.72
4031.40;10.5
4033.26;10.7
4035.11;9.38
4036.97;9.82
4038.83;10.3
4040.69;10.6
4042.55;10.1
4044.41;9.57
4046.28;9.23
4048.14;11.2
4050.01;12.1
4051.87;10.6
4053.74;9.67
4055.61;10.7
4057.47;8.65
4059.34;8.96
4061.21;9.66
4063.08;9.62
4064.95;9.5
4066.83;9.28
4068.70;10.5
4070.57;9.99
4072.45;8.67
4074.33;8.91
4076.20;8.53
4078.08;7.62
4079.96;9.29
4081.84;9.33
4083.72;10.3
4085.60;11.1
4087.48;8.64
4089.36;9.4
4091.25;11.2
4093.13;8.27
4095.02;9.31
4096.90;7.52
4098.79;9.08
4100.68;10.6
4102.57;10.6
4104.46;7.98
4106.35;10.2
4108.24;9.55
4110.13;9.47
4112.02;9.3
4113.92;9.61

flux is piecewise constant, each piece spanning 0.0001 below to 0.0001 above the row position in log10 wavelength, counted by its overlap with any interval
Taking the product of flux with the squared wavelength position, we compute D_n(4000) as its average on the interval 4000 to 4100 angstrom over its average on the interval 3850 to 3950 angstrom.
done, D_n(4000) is 1.3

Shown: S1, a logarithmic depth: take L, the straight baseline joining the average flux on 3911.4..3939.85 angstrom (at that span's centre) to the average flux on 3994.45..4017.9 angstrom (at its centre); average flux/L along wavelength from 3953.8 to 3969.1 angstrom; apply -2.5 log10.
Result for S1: 0.246 mag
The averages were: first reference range 7.59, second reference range 10.1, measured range 6.92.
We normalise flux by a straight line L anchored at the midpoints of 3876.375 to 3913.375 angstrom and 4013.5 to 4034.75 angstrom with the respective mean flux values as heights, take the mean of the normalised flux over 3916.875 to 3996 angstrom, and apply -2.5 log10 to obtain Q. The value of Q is 0.17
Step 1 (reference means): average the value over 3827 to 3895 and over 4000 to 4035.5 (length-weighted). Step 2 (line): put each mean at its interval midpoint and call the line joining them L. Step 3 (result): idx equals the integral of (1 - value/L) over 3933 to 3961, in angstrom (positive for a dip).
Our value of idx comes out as 4.34 angstrom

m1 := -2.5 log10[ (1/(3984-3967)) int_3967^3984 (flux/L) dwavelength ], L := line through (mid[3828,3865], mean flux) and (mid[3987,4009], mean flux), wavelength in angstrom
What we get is 0.29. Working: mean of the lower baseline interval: 7.16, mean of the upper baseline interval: 9.92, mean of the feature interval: 7.27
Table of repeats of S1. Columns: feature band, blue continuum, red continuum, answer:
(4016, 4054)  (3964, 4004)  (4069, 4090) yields -0.170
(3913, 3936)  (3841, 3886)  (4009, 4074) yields 0.139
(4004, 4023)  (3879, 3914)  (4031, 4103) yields -0.129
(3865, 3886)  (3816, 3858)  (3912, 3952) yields -0.121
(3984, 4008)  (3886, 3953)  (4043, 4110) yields -0.114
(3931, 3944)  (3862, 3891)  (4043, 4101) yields 0.297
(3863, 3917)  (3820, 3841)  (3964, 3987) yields -0.206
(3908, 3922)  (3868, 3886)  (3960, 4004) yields -0.074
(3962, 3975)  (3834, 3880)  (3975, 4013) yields 0.429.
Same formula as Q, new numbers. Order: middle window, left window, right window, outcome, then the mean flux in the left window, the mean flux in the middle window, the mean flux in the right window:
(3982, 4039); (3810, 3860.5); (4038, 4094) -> -0.09 mag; 7.34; 9.98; 9.72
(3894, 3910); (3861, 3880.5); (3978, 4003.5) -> 0.08 mag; 8.44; 8.11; 9.44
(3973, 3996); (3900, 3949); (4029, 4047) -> 0.04 mag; 7.86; 8.69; 10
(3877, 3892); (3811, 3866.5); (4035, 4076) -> 0.07 mag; 7.37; 7.41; 9.85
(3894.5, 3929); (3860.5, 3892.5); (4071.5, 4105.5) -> -0.02 mag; 8.09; 8.43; 9.24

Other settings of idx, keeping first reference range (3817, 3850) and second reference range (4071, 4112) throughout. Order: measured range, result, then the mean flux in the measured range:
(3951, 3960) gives 0.0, 8.03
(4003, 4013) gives -1.7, 10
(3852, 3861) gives -0.8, 7.79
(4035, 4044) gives -1.2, 10.1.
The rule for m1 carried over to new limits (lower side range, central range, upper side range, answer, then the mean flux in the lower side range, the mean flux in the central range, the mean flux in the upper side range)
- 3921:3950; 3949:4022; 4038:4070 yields -0.03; 7.45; 8.77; 10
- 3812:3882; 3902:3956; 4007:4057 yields 0.11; 7.6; 7.94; 10.3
